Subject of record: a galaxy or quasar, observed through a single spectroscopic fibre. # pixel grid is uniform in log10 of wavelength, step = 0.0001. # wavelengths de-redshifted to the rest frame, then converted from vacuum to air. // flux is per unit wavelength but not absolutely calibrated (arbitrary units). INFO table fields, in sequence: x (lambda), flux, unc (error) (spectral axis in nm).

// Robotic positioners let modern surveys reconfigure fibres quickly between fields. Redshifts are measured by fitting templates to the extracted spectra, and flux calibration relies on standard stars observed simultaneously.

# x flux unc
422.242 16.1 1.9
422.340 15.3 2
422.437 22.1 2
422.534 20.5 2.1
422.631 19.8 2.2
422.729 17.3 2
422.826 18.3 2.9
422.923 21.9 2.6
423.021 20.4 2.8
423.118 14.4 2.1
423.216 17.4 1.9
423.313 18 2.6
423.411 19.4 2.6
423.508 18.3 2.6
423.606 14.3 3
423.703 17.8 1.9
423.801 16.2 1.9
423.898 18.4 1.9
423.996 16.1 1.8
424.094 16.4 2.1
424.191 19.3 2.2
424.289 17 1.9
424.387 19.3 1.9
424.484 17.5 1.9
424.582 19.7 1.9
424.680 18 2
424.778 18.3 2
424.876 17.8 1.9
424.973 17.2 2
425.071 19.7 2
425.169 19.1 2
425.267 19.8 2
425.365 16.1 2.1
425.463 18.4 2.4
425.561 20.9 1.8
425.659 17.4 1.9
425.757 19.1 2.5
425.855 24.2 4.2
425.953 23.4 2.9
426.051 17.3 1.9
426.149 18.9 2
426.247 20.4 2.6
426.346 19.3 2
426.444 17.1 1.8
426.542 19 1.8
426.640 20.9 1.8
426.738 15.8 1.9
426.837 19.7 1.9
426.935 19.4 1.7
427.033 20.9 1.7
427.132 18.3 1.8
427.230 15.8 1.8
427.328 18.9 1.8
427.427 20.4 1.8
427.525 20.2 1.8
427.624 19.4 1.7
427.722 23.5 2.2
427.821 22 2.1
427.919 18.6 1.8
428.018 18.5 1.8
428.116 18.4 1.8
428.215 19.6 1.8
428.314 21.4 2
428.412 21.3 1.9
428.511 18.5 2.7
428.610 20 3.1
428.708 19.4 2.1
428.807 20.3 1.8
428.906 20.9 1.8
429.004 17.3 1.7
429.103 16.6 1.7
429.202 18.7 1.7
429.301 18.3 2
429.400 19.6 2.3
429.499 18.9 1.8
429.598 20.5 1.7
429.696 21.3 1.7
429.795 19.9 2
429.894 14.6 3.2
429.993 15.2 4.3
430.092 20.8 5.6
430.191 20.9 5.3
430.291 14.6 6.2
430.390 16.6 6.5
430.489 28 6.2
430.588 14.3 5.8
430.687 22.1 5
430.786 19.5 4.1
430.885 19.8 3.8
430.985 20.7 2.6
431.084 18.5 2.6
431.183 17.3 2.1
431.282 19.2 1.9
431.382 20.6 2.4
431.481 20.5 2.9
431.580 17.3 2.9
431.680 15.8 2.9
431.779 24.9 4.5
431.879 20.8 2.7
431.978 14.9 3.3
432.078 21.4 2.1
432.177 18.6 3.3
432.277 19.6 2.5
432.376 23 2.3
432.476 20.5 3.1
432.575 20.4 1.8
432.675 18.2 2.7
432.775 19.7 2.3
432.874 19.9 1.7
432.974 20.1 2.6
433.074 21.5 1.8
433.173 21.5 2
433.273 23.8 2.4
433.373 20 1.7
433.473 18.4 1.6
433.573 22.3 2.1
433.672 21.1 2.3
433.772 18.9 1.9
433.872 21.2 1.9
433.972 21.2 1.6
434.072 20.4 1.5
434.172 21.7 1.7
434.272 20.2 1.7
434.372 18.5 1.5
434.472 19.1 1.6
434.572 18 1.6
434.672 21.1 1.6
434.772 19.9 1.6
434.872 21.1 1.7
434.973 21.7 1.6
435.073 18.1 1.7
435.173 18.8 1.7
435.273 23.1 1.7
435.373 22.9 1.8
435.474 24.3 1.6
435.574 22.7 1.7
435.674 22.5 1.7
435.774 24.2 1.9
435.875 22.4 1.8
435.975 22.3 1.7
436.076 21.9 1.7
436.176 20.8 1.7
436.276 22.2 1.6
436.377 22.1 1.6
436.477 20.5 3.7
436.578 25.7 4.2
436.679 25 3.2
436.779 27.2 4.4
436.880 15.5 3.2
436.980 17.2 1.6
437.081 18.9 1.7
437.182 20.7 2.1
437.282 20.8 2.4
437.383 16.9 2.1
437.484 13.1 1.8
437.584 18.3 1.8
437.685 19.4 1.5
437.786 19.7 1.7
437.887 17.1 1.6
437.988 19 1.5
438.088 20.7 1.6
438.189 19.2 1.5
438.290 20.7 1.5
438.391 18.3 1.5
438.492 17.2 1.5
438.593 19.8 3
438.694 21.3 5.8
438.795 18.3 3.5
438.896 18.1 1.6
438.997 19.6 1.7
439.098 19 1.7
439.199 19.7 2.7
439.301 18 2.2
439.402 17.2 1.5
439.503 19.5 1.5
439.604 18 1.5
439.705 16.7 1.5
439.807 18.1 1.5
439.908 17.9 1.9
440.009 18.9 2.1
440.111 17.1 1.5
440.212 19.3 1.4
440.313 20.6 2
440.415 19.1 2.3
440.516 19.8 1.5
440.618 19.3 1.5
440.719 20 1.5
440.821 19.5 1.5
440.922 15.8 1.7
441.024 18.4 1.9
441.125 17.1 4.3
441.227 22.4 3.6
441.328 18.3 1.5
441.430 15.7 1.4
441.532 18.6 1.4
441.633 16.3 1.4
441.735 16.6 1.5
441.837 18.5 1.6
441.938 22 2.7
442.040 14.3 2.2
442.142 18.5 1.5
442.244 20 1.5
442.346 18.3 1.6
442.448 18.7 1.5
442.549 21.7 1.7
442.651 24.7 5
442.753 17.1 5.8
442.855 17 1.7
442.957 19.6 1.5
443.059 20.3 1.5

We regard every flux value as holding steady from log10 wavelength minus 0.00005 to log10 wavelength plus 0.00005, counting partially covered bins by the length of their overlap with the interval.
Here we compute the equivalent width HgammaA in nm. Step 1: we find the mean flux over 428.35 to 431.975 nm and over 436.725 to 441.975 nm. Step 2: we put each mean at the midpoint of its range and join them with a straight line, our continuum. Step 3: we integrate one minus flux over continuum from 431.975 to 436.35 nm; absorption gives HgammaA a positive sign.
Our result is -0.42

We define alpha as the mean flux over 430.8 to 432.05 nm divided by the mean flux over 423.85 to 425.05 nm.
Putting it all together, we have 1.1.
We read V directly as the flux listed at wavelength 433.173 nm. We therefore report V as 21.5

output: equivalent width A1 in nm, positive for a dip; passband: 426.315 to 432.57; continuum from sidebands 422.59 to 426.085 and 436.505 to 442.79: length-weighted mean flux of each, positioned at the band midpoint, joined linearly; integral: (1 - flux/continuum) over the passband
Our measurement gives -0.24 nm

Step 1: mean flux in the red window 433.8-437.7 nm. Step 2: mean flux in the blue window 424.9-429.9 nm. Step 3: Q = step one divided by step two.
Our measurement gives 1.08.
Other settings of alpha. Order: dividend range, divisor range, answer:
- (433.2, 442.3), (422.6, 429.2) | 1.04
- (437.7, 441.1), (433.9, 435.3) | 0.93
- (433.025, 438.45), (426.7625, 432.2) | 1.07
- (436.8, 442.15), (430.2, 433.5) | 0.94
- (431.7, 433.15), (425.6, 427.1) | 1.03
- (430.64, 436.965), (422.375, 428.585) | 1.10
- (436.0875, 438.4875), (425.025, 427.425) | 1.04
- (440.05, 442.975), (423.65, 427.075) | 1.00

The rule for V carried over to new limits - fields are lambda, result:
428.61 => 20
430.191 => 20.9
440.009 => 18.9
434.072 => 20.4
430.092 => 20.8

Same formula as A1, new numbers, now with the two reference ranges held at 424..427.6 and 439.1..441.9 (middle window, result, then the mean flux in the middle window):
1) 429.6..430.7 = -0.009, 18.9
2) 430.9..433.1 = -0.118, 19.7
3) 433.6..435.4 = -0.172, 20.4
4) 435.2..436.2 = -0.221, 22.7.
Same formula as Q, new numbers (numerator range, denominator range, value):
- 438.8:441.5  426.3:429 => 0.95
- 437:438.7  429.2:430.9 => 0.98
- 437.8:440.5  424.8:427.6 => 0.98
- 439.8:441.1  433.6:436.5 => 0.89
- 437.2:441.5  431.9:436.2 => 0.90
